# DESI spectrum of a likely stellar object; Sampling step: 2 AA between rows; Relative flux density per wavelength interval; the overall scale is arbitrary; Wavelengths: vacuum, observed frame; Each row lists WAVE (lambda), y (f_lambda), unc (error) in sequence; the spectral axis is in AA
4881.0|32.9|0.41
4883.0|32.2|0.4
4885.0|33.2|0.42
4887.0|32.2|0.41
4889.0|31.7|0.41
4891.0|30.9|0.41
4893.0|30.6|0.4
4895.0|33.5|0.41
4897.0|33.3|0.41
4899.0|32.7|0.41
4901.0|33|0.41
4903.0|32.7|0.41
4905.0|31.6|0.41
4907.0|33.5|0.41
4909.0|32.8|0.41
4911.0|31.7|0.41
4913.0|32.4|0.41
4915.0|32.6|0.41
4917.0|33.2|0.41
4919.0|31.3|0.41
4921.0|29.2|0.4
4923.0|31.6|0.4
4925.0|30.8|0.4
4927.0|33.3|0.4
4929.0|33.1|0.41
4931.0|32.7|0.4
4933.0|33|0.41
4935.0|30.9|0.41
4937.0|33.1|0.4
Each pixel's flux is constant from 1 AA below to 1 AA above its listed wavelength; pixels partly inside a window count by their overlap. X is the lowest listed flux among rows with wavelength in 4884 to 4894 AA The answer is 30.6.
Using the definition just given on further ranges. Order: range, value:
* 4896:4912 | 31.6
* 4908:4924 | 29.2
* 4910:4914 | 31.7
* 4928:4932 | 32.7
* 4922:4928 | 30.8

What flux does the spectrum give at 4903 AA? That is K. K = 32.7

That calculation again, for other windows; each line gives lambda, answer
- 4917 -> 33.2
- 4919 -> 31.3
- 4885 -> 33.2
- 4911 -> 31.7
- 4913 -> 32.4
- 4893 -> 30.6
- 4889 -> 31.7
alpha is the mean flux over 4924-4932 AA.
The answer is 32.5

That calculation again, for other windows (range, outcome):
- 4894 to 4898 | 33.4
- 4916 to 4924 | 31.3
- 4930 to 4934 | 32.9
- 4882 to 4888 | 32.5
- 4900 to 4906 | 32.4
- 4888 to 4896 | 31.7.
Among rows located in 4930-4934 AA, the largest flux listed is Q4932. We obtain 33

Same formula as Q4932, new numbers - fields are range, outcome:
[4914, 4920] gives 33.2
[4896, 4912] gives 33.5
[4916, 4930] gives 33.3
